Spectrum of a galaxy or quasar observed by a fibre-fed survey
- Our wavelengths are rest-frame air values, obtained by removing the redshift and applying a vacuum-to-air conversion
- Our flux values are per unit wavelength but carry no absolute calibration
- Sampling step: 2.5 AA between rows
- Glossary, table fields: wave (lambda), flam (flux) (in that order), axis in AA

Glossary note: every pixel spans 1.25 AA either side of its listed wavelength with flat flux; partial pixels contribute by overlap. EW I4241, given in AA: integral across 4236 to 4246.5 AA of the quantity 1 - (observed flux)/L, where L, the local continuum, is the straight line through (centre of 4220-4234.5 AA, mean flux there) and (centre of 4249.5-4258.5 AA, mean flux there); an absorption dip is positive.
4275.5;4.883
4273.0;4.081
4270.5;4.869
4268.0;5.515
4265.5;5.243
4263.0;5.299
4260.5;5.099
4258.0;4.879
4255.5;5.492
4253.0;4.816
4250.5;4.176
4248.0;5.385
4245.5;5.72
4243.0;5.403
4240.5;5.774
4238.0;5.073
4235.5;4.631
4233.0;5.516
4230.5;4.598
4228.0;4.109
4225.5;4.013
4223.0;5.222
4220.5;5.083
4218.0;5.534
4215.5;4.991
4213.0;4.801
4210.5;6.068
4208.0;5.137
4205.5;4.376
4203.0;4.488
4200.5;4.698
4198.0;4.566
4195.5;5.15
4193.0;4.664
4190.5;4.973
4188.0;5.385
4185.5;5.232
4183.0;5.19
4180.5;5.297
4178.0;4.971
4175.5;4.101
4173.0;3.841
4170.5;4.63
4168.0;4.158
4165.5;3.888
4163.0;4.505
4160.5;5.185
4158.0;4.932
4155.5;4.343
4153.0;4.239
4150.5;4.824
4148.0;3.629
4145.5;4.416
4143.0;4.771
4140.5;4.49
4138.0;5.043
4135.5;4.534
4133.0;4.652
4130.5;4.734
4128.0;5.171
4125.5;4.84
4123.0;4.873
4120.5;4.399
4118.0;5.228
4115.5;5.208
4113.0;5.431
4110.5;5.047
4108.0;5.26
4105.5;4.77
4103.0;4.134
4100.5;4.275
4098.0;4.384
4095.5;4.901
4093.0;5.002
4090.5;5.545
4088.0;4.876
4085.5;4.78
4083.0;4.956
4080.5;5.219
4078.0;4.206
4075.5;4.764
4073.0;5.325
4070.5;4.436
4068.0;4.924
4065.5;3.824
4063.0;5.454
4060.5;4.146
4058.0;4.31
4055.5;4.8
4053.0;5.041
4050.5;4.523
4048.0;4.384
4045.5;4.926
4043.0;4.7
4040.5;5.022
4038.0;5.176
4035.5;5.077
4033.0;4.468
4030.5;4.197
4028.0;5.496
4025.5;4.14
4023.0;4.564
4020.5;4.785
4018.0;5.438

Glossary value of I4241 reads -1.37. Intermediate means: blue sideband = 4.74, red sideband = 4.86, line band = 5.43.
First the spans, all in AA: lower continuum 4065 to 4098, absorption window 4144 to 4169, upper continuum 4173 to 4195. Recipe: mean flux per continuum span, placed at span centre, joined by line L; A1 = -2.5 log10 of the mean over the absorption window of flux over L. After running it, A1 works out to 0.11 mag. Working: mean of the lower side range 4.83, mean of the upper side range 4.92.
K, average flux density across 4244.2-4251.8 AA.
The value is 5.09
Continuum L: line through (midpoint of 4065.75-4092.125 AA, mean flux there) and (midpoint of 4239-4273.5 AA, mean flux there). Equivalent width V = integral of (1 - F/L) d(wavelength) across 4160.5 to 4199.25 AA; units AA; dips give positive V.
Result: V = 2.4 AA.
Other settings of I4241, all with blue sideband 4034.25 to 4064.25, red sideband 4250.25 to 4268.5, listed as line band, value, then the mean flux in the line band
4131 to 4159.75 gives 2.2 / 4.55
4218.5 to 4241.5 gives 0.7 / 4.9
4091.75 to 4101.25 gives 0.4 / 4.66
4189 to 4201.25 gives 0.4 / 4.83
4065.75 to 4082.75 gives 0.2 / 4.76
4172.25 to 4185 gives 0.6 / 4.75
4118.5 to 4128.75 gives 0.1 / 4.83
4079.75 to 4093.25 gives -0.6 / 5.06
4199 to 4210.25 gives 0.5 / 4.8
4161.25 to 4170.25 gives 1.2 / 4.29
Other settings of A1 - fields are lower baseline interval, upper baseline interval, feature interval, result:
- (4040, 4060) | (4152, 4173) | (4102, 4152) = -0.06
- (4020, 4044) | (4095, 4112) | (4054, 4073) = 0.03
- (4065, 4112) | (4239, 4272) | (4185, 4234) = 0.03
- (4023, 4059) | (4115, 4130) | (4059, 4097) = 0.00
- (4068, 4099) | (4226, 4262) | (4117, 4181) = 0.08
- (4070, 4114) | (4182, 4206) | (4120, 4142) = 0.02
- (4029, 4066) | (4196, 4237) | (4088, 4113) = -0.02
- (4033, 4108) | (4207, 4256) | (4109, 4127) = -0.04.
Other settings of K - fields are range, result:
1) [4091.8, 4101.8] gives 4.64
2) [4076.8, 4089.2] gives 4.81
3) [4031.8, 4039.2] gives 4.91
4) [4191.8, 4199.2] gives 4.8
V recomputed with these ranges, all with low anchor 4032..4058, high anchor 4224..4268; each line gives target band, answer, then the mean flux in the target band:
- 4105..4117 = -0.7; 5.17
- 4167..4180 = 1.4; 4.4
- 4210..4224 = -0.7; 5.24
